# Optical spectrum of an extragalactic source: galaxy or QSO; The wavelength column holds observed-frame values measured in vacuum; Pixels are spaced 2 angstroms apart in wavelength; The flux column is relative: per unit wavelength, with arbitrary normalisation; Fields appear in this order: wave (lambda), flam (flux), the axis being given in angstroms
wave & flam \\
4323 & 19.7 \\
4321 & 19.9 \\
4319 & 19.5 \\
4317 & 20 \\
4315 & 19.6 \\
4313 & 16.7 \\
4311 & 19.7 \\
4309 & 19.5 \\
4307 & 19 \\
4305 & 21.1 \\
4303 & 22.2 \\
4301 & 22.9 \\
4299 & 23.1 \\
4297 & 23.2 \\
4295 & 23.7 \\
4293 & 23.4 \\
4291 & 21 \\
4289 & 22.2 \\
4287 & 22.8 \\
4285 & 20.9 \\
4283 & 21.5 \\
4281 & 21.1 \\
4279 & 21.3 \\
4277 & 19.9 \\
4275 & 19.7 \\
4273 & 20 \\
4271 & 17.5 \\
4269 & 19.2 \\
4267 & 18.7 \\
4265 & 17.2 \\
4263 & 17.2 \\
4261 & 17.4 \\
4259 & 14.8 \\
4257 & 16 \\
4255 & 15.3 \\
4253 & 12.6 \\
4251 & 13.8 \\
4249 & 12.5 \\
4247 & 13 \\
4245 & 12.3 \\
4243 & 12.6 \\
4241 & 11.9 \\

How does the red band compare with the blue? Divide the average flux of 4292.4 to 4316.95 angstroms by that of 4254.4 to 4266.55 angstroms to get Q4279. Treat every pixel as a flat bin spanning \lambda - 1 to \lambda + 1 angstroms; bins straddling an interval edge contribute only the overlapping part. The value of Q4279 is 1.28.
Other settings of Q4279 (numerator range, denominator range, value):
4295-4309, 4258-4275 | 1.22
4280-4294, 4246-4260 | 1.56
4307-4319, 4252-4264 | 1.23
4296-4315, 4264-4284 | 1.06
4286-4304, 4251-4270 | 1.39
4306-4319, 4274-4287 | 0.91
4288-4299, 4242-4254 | 1.78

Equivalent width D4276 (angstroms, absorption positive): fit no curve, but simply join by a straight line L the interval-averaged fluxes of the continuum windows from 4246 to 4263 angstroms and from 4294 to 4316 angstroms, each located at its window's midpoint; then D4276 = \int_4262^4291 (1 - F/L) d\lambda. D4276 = -4.3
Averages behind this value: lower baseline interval 14.6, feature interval 20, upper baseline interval 21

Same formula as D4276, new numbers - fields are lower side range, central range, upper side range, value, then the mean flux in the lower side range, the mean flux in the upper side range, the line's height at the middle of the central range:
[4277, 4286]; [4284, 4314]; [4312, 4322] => -1.94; 21.1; 19.1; 20.1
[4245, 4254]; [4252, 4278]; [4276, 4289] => -0.75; 12.9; 21.3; 16.9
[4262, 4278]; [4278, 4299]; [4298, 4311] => -2.24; 18.7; 21.2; 20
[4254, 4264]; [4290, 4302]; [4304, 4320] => -2.92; 16.1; 19.4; 18.4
